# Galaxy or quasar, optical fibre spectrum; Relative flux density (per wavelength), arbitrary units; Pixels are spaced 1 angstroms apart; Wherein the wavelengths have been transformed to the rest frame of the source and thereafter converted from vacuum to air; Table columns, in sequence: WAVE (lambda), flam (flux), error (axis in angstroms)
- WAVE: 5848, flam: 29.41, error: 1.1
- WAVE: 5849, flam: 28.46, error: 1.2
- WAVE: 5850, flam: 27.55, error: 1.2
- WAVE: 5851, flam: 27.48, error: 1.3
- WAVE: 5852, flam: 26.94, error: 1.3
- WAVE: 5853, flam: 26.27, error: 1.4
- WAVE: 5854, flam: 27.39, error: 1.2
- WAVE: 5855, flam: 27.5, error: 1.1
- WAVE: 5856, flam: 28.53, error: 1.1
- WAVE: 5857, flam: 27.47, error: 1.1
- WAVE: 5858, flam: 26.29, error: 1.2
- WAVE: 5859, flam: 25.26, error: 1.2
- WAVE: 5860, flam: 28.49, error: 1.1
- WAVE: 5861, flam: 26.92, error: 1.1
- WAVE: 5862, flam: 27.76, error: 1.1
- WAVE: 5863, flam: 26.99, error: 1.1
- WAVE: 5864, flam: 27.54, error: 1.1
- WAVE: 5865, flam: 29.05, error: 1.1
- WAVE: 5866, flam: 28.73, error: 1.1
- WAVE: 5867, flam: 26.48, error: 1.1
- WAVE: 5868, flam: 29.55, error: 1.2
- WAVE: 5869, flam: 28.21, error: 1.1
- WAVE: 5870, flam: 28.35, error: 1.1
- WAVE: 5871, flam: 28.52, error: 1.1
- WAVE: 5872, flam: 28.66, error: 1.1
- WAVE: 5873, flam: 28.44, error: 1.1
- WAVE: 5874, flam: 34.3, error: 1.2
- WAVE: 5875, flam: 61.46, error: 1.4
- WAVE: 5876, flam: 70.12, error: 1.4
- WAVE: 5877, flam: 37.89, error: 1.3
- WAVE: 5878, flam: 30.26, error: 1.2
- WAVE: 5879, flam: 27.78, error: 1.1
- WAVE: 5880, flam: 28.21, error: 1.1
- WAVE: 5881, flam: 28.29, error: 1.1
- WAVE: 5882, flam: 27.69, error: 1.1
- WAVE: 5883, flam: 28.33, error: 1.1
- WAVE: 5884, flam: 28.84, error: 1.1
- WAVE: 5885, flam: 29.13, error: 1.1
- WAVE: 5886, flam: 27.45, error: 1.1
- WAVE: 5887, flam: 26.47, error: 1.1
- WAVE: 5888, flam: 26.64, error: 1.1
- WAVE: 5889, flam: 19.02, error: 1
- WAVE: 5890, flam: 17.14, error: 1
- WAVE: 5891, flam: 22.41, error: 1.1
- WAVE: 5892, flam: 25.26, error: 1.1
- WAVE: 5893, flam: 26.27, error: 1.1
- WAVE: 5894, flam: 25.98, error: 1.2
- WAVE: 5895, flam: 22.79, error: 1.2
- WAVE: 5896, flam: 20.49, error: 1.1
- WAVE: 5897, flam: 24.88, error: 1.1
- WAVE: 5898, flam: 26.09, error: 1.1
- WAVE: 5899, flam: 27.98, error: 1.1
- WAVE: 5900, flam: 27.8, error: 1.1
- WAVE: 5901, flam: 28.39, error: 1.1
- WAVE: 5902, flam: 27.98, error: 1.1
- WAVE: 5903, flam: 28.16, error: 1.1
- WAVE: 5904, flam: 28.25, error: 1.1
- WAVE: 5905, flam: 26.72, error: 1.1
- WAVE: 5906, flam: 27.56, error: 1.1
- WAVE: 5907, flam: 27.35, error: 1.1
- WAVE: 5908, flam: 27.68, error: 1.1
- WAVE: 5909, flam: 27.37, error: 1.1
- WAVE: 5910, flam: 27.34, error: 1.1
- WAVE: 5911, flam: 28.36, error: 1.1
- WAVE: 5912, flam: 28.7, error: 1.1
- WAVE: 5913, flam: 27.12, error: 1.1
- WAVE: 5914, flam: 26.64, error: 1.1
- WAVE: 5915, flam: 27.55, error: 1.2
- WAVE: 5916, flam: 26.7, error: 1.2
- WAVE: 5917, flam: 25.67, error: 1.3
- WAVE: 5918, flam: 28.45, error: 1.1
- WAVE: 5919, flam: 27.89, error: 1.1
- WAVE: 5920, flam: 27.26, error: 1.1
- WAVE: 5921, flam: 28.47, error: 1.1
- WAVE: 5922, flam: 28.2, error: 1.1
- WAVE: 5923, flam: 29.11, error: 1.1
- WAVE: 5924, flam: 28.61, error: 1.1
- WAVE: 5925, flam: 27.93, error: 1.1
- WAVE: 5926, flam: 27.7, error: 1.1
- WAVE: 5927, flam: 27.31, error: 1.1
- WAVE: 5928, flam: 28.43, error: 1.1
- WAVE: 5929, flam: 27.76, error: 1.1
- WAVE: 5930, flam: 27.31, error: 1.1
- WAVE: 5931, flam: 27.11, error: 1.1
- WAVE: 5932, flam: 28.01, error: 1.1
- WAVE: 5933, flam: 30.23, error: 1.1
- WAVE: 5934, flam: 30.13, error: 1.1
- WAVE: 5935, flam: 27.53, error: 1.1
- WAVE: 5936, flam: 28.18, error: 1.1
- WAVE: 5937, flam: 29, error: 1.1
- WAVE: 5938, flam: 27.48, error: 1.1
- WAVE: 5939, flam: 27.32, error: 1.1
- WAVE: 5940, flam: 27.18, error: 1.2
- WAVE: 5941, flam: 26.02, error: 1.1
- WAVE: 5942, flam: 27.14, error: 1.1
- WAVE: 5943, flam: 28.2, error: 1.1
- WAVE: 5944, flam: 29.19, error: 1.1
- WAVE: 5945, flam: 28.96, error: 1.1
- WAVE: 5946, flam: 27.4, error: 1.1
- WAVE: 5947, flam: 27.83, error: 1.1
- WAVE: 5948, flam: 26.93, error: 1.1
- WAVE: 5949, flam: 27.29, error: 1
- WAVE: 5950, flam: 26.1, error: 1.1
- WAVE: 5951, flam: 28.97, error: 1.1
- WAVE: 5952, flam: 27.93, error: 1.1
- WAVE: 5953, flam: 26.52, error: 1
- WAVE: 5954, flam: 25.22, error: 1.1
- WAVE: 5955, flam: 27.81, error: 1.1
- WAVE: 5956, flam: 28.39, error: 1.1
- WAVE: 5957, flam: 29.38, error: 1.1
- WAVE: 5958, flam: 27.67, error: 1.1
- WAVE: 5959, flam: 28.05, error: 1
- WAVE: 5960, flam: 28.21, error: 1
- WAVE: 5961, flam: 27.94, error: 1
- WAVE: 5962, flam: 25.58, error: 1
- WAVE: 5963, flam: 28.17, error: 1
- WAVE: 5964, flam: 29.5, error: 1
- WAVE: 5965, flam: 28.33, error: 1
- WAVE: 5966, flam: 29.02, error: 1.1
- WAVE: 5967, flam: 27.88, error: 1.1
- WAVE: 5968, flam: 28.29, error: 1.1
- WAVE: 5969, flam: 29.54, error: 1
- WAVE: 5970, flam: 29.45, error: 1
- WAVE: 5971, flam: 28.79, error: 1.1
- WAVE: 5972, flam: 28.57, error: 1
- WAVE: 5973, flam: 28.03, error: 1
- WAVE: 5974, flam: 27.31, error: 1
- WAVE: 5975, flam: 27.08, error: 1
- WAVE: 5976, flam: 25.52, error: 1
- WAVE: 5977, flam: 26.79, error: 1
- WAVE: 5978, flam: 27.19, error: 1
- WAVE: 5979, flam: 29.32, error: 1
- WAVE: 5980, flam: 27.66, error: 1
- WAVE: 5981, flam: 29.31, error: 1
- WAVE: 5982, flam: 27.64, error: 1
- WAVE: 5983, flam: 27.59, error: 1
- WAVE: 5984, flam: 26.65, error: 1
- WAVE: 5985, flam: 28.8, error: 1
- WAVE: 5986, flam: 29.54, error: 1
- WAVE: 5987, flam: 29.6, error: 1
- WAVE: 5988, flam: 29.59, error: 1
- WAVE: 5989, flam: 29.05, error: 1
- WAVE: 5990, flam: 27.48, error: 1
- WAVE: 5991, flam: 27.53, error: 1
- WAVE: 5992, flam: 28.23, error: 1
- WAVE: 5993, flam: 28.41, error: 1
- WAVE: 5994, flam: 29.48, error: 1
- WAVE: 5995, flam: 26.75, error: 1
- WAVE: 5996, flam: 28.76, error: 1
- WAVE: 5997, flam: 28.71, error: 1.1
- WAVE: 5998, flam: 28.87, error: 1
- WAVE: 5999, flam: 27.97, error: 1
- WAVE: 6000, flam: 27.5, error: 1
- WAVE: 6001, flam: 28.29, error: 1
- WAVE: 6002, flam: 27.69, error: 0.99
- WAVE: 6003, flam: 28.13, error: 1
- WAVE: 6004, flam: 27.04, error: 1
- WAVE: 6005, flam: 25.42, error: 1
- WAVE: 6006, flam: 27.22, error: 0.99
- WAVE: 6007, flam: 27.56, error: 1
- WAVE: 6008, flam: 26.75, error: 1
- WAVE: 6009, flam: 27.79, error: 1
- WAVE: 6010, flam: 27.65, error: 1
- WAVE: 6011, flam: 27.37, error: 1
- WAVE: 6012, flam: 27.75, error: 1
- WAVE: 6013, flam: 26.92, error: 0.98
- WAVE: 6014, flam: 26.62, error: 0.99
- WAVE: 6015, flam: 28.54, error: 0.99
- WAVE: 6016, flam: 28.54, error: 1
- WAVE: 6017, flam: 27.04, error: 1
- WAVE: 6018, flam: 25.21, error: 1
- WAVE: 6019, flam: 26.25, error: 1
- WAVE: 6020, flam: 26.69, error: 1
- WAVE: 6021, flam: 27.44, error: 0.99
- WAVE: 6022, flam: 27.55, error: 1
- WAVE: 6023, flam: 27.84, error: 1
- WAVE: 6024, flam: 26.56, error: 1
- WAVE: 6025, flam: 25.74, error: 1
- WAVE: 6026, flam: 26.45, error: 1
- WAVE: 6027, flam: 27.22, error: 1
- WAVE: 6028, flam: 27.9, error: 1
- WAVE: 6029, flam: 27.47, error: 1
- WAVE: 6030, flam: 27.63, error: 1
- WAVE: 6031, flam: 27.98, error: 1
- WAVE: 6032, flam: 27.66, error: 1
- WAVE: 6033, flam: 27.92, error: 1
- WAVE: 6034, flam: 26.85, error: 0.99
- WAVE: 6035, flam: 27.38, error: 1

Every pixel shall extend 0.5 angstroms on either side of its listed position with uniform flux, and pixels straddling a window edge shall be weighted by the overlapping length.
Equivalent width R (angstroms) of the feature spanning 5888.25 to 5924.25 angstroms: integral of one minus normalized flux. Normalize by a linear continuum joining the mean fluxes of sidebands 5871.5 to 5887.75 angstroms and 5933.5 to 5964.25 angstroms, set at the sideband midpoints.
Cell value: 5.7 angstroms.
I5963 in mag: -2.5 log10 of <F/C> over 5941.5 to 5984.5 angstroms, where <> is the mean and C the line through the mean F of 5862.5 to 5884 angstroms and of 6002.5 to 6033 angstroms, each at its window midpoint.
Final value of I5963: 0.051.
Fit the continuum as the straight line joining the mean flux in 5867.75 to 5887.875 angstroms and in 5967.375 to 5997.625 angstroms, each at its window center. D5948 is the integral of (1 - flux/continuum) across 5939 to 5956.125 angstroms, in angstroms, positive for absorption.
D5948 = 1.33 angstroms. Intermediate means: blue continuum 32.8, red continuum 28.2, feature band 27.5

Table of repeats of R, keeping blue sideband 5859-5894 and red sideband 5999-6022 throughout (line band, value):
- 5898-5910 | 0.7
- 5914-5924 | 0.4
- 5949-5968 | 0.3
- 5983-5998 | -0.4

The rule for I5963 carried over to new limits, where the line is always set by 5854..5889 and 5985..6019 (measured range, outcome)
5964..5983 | 0.01 mag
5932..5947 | 0.04 mag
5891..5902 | 0.17 mag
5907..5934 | 0.06 mag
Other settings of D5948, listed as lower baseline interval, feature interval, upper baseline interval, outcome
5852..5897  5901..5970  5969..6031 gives 1.1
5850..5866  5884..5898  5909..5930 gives 1.6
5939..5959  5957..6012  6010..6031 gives -1.3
